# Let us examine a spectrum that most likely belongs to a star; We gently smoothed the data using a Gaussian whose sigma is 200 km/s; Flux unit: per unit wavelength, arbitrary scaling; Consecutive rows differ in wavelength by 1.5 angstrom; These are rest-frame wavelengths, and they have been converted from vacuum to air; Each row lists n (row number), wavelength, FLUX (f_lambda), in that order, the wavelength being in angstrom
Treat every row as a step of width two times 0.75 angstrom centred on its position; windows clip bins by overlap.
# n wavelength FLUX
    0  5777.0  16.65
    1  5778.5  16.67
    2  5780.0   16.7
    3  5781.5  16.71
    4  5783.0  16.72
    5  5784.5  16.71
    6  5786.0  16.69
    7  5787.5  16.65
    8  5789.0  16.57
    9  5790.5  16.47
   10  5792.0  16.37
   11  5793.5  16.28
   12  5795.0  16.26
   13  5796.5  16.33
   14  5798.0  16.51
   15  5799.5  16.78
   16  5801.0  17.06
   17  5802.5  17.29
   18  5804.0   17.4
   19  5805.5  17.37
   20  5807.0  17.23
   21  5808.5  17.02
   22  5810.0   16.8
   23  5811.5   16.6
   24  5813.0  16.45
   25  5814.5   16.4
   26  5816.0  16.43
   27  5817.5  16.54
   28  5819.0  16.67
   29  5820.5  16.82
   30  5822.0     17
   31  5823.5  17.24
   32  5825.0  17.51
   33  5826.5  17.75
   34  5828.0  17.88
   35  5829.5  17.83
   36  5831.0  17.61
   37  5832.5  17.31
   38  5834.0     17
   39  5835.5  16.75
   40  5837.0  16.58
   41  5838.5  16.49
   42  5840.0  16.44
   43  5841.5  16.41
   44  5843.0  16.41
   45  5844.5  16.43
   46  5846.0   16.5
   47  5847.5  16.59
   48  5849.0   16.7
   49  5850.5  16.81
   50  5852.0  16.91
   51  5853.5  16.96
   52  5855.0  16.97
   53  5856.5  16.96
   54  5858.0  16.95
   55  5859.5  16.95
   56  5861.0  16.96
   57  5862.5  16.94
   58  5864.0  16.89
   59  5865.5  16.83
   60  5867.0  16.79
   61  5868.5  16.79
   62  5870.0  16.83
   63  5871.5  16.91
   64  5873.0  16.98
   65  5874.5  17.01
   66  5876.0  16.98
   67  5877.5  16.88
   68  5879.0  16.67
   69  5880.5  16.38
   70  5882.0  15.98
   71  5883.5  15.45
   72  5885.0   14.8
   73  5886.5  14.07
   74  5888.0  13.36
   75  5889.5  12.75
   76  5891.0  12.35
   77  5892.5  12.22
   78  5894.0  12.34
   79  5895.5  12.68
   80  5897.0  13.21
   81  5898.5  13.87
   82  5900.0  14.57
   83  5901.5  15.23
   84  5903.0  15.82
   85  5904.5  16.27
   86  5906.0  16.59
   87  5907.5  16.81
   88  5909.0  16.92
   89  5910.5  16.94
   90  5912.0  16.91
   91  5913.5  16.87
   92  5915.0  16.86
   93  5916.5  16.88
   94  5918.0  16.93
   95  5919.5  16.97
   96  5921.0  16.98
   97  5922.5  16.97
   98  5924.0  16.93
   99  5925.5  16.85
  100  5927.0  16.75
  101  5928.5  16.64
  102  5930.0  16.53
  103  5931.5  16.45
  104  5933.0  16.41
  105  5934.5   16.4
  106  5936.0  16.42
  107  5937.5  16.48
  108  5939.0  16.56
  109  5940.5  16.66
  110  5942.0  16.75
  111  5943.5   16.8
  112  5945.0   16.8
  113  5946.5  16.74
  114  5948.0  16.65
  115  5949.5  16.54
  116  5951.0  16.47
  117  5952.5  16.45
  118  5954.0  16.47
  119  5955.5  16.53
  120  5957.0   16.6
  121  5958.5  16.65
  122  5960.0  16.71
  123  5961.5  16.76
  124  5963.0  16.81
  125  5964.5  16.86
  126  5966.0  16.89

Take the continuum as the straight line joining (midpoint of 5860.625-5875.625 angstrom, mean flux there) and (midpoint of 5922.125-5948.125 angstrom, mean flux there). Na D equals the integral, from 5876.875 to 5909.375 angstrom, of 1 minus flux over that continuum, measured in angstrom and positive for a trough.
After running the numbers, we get 3.97 angstrom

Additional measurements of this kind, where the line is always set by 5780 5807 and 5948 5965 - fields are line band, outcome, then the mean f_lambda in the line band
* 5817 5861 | -0.6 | 16.9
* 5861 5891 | 1.2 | 16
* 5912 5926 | -0.2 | 16.9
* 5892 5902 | 1.9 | 13.4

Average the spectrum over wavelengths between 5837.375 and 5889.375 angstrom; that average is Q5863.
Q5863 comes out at 16.4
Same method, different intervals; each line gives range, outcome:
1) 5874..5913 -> 15.1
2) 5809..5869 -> 16.9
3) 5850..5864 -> 16.9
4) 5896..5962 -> 16.4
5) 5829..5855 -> 16.8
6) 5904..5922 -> 16.8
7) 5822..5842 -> 17.1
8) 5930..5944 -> 16.5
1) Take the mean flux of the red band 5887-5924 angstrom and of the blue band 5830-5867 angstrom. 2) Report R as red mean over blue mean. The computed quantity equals 0.91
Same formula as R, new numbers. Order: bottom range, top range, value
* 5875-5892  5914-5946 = 1.11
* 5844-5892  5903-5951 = 1.03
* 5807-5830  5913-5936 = 0.99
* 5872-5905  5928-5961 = 1.12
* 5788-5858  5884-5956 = 0.94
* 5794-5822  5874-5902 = 0.87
